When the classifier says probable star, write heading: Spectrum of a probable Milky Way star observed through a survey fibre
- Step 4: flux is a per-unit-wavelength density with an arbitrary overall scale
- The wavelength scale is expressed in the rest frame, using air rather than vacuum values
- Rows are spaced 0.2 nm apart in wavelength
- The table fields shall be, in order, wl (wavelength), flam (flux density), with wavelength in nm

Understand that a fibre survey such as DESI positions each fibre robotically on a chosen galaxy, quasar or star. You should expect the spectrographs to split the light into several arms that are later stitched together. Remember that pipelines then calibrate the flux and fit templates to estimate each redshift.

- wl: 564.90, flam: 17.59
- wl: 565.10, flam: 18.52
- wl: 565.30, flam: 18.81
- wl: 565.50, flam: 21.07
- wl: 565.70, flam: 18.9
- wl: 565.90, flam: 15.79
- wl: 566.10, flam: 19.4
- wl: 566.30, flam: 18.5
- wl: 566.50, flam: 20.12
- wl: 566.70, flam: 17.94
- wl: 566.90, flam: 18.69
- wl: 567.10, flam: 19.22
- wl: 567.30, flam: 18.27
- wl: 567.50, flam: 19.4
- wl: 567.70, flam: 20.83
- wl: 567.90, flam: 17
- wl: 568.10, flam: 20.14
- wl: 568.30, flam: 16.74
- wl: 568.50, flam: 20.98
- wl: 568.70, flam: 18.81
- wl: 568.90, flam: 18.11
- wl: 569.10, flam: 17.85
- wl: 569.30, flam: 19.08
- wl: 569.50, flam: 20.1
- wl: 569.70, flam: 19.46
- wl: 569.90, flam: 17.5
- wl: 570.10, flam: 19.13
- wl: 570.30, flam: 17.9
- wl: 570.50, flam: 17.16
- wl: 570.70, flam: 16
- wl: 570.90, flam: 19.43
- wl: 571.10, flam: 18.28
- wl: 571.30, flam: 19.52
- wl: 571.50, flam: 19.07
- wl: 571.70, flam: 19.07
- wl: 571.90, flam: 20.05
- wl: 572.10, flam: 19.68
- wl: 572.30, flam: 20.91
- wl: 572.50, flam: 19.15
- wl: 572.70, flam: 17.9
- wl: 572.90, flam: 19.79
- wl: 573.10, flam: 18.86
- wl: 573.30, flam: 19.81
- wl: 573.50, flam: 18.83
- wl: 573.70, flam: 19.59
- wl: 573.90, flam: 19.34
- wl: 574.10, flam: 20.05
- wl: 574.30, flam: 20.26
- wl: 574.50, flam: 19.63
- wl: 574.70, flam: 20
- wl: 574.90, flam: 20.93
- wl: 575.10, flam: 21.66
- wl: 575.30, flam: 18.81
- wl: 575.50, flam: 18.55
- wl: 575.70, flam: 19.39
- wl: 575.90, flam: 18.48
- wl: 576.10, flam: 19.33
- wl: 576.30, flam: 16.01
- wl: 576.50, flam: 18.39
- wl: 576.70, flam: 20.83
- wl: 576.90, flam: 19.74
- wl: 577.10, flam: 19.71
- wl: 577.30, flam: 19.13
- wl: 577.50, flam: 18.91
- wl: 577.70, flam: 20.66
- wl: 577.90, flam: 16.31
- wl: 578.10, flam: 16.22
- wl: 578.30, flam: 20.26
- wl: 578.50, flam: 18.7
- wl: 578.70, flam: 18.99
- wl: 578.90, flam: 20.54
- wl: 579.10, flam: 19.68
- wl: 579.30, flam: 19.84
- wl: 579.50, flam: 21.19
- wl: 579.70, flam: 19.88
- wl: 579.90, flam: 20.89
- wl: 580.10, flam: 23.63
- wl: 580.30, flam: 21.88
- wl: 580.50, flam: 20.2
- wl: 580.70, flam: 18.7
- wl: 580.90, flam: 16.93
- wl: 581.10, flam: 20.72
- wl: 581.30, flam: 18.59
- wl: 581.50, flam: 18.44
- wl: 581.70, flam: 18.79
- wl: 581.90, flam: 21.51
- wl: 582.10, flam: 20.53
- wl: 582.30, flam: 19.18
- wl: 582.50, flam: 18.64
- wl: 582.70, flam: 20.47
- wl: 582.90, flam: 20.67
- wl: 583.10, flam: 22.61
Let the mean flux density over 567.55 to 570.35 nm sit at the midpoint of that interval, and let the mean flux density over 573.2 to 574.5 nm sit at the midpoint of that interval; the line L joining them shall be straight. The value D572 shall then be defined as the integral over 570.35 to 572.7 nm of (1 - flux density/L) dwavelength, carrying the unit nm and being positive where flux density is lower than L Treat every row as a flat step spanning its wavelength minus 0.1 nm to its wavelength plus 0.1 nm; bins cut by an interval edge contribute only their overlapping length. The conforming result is 0.05 nm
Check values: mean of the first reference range 18.9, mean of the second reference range 19.6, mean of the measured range 18.9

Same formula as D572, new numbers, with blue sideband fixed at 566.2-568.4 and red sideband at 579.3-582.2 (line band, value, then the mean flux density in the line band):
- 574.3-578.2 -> 0.11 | 19.1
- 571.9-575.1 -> -0.05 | 19.7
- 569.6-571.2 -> 0.08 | 18.1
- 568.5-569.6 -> 0.00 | 19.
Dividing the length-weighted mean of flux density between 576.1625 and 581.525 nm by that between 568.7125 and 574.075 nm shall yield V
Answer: 1.03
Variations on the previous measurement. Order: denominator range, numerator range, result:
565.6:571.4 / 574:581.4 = 1.05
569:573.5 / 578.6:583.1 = 1.06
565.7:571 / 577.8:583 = 1.06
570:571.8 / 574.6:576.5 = 1.04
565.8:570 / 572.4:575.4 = 1.05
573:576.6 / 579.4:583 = 1.04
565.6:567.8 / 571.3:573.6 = 1.03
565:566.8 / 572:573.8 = 1.03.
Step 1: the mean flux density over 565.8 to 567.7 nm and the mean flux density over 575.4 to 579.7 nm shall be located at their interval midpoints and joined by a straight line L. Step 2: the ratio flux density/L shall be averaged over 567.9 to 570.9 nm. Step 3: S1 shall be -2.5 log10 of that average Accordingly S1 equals 0.02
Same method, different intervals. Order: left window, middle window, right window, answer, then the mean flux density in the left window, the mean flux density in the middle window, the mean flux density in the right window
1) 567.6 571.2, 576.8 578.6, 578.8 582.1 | 0.05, 18.6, 18.8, 20.1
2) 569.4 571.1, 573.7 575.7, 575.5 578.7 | -0.07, 18.3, 19.9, 18.8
